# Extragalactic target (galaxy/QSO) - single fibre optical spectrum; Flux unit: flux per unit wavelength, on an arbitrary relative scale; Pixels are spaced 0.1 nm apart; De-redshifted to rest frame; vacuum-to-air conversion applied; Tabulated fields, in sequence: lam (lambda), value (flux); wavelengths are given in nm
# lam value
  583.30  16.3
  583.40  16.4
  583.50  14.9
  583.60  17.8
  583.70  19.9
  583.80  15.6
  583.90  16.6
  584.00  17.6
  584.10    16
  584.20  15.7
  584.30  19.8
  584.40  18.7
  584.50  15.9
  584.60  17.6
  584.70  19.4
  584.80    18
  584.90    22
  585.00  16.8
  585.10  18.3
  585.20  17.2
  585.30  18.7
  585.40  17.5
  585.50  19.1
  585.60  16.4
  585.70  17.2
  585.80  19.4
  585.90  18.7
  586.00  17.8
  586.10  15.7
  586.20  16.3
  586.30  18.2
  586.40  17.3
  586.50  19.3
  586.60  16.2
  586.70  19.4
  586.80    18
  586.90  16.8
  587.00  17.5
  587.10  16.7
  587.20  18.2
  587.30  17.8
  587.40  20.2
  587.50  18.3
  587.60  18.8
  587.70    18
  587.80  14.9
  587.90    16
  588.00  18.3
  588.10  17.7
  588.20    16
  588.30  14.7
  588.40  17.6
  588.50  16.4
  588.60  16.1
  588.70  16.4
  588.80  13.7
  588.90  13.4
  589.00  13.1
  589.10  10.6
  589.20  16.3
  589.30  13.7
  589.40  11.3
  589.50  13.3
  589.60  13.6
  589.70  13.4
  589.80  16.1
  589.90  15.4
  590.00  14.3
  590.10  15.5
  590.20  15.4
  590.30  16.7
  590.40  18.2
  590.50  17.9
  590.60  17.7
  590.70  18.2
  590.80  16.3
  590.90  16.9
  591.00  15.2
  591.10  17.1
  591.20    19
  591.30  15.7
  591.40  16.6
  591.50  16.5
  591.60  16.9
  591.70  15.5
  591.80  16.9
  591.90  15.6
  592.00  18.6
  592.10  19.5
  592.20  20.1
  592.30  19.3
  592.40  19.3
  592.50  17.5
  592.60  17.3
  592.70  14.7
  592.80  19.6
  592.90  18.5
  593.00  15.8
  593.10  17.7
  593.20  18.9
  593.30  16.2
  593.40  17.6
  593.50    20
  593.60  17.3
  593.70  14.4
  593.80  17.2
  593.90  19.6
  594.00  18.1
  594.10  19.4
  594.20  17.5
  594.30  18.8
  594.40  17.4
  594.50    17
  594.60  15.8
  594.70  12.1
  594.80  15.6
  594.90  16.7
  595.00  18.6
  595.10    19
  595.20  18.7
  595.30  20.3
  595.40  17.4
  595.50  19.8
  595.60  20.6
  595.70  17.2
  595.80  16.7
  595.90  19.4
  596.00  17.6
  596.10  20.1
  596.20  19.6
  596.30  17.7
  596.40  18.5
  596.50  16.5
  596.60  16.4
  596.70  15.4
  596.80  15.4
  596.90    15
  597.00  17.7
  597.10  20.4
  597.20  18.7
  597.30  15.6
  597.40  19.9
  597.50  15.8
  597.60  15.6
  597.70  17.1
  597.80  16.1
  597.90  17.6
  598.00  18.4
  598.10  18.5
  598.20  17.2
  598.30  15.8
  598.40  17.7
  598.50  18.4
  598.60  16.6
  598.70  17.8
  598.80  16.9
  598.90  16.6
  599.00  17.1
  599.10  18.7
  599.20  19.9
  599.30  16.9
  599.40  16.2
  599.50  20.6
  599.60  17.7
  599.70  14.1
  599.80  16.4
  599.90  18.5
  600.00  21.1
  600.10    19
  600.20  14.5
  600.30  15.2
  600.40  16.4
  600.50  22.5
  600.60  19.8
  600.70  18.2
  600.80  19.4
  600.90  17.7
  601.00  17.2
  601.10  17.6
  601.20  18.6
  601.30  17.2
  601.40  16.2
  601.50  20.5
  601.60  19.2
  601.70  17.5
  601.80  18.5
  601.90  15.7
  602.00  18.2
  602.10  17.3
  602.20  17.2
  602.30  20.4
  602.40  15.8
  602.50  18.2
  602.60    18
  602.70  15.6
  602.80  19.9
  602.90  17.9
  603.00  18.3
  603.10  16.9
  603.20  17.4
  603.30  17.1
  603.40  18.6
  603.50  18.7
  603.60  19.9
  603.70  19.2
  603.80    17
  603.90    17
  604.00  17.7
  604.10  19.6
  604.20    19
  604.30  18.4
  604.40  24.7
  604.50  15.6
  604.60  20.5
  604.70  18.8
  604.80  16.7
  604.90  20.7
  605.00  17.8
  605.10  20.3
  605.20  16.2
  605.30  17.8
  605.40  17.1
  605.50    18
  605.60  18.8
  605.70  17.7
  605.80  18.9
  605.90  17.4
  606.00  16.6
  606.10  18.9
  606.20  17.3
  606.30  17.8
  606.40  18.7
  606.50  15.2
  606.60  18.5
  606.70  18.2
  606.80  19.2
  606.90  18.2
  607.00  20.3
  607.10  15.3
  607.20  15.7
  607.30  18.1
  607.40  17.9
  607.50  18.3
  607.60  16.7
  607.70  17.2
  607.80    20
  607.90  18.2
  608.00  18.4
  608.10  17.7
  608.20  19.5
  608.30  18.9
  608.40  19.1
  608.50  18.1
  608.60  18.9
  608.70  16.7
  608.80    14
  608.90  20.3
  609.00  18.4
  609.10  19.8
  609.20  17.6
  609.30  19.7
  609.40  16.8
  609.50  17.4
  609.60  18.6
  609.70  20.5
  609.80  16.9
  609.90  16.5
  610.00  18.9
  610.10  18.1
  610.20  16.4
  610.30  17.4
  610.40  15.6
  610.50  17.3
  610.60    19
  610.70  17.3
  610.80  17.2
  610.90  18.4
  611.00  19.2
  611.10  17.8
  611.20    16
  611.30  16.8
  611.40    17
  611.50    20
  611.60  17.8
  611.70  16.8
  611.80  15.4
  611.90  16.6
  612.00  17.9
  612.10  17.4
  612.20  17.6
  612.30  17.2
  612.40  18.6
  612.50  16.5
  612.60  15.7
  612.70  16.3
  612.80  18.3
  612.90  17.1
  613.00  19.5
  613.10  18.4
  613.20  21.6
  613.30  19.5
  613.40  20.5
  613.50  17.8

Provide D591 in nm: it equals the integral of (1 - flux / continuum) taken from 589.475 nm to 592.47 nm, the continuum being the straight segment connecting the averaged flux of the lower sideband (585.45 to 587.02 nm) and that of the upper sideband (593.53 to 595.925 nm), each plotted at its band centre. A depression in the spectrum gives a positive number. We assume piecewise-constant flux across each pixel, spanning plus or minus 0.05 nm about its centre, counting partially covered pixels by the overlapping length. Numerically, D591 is 0.17 nm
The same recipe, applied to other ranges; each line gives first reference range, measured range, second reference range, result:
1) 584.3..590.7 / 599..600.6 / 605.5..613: -0.05 nm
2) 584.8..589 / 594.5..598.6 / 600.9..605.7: 0.08 nm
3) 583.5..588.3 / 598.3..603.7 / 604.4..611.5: 0.01 nm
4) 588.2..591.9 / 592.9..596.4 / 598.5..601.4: -0.26 nm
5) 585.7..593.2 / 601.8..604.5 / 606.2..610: -0.07 nm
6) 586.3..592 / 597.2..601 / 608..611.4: -0.12 nm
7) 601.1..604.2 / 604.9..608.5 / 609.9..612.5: -0.06 nm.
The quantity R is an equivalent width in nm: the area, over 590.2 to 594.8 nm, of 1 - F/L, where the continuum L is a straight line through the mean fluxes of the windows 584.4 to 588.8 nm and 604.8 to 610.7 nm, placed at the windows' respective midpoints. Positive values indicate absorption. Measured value 0.09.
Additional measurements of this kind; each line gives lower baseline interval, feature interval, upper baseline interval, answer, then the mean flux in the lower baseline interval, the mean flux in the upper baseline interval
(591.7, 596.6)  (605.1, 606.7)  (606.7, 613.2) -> 0.01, 17.8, 17.8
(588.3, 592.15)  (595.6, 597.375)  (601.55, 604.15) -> -0.08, 15.8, 18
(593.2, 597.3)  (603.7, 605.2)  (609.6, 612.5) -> -0.10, 17.7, 17.6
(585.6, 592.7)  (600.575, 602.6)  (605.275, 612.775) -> -0.08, 16.7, 17.8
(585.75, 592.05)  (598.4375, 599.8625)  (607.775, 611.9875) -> -0.02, 16.5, 17.9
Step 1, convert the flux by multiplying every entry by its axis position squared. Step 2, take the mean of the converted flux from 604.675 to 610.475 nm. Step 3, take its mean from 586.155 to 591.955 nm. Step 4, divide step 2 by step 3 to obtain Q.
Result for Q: 1.2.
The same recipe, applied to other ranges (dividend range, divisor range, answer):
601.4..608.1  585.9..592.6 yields 1.15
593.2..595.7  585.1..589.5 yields 1.09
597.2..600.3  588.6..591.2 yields 1.17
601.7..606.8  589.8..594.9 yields 1.10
